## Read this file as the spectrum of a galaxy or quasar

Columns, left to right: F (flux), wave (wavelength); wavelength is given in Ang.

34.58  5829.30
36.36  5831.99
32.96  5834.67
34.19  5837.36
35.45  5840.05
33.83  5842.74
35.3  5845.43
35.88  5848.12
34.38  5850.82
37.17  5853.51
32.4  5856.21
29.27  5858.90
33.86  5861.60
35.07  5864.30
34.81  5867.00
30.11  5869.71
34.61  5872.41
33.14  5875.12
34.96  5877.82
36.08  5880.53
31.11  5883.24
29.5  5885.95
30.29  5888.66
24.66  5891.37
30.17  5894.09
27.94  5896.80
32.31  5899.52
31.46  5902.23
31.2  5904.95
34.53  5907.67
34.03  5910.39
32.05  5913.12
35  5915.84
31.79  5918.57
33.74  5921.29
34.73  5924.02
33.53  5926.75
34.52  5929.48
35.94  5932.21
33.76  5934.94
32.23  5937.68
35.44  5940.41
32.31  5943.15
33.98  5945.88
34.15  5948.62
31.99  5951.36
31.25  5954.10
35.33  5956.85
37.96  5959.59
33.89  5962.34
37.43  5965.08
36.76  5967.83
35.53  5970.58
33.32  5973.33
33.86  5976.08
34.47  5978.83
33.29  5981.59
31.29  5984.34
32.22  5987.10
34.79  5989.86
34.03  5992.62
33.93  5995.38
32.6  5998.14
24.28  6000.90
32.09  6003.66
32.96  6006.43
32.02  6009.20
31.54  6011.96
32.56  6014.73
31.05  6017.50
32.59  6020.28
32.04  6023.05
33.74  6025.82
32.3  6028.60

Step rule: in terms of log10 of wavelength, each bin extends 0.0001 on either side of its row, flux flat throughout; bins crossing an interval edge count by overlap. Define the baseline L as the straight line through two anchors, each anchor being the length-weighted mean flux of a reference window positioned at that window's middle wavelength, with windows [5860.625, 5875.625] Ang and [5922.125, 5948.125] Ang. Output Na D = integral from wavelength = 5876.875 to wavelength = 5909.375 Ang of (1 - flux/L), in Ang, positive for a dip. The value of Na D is 2.50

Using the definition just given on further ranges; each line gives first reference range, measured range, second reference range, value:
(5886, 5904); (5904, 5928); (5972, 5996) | -2.4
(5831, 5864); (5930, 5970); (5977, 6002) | -1.9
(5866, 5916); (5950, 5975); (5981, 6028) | -2.1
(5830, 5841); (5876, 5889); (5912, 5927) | 0.6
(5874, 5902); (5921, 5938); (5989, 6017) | -1.5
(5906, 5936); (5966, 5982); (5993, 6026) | -1.0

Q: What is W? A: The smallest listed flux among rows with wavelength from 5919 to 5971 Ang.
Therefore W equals 31.25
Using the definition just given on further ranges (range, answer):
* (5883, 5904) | 24.66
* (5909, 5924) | 31.79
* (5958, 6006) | 24.28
